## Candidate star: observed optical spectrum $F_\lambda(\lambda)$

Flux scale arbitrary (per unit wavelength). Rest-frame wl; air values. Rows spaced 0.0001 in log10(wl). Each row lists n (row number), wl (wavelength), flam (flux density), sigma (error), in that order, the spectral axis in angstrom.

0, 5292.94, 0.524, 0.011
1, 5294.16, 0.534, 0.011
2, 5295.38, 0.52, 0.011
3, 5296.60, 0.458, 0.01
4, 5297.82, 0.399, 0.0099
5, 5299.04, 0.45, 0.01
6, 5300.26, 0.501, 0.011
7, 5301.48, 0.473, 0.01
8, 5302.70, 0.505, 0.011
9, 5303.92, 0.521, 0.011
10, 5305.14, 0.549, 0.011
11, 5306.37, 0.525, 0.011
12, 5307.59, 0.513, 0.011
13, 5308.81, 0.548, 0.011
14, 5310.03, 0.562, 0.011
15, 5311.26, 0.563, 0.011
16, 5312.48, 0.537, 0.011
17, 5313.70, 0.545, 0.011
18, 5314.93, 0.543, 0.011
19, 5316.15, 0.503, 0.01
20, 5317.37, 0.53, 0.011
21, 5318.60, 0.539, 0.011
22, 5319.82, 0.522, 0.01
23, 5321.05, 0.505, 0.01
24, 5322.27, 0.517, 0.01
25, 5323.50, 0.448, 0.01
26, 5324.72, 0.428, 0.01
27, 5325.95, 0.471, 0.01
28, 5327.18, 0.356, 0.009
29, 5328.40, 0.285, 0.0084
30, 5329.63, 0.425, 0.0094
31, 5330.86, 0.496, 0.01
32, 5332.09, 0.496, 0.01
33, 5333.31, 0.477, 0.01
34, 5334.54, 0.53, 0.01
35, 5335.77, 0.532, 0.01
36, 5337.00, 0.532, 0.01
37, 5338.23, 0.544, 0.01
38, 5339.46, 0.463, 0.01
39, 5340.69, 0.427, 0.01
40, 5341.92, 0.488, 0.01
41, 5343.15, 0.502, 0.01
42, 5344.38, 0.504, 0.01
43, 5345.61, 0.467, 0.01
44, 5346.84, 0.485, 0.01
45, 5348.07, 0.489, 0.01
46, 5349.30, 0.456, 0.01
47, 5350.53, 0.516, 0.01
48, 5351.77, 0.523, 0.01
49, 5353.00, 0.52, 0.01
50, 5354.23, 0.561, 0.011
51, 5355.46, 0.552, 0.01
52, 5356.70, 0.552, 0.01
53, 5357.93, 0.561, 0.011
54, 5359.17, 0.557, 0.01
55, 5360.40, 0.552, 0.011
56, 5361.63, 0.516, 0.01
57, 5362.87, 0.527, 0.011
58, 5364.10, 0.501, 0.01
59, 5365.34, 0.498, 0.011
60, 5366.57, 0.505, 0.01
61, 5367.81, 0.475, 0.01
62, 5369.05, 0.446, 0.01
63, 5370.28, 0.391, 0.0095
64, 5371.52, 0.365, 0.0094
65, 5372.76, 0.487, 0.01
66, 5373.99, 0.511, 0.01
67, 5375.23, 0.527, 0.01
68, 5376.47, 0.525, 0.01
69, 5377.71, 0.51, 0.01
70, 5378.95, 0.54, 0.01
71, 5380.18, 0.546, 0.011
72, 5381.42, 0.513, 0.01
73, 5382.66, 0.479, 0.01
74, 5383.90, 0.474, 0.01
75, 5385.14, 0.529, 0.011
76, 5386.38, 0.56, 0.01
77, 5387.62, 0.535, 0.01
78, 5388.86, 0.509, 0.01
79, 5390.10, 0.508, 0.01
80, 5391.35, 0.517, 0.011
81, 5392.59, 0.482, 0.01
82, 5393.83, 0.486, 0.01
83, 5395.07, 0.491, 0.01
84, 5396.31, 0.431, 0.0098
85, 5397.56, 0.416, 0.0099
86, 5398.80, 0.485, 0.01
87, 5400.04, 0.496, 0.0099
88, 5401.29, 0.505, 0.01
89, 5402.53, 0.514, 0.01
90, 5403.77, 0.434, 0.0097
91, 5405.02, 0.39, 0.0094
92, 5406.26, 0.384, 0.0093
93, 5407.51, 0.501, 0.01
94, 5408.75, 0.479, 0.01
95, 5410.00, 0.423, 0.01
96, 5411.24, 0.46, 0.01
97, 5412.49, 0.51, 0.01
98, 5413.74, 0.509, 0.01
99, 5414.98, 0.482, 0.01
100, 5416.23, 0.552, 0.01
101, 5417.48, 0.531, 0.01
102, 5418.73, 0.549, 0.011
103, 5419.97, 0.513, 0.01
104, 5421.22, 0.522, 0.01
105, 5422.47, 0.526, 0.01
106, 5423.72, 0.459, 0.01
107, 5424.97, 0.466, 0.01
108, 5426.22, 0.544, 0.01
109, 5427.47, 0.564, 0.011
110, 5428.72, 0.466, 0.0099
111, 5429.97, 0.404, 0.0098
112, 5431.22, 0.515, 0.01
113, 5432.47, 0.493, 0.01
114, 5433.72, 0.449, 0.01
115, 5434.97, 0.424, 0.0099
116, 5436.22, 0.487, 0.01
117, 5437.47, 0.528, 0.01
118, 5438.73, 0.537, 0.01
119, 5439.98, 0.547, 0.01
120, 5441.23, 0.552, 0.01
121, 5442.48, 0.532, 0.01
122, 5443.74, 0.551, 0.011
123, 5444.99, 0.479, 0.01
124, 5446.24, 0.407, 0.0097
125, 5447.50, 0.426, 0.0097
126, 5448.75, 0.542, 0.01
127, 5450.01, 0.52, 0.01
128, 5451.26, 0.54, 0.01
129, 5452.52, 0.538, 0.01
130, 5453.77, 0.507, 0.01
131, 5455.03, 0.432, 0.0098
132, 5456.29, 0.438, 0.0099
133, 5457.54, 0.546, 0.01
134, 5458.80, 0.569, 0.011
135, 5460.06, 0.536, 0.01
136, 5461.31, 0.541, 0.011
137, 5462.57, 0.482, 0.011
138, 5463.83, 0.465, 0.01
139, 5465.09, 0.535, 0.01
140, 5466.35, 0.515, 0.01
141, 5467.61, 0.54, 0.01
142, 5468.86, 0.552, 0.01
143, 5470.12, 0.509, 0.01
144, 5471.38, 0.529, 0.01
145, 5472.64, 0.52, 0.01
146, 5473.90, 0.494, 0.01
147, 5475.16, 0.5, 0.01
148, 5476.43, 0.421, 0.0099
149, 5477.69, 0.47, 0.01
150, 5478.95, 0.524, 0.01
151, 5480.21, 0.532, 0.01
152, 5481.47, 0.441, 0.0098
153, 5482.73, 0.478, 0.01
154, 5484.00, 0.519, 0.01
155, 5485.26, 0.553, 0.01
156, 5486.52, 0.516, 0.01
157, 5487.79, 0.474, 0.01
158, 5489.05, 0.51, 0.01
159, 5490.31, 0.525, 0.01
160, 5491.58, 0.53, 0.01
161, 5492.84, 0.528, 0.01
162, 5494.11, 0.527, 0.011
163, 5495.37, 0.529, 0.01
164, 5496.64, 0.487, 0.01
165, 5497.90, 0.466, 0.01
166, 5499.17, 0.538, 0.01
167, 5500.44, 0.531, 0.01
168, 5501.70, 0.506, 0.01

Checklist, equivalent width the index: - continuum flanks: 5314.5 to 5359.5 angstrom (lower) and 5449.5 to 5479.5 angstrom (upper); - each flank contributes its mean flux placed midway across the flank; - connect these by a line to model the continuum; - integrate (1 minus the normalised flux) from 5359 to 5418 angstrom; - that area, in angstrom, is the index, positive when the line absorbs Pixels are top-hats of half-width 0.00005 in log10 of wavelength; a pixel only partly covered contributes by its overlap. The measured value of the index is 1.2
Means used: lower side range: 0.494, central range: 0.49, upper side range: 0.509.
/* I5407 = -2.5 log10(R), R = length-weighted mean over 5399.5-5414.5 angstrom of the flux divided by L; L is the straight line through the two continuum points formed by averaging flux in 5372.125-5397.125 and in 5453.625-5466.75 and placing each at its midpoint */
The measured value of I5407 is 0.088 mag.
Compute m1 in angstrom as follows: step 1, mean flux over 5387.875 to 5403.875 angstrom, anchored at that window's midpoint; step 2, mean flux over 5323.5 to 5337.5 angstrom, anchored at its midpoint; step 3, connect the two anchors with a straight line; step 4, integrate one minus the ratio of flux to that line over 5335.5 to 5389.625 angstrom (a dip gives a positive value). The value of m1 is -4.0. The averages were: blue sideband 0.456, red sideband 0.485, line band 0.506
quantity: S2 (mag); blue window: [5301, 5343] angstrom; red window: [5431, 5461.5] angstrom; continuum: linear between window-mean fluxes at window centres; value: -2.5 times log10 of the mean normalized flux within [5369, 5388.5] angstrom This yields 0.01 mag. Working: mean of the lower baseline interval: 0.497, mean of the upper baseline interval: 0.505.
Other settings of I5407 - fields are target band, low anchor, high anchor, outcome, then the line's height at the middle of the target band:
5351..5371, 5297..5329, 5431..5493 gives -0.04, 0.498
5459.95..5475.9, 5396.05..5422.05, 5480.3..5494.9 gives -0.03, 0.503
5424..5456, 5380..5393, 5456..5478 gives 0.03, 0.511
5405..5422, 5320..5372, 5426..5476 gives 0.02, 0.499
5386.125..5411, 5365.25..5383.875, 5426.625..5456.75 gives 0.03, 0.49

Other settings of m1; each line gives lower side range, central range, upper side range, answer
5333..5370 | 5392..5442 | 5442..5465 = 1.7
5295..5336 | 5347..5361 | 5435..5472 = -0.9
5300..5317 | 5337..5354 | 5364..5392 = 0.6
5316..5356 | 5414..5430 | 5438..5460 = -0.2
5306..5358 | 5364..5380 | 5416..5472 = 0.6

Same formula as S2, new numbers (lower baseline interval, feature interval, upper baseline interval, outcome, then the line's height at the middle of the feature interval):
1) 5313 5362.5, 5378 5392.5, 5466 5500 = -0.03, 0.502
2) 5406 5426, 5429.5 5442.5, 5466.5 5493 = 0.00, 0.499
